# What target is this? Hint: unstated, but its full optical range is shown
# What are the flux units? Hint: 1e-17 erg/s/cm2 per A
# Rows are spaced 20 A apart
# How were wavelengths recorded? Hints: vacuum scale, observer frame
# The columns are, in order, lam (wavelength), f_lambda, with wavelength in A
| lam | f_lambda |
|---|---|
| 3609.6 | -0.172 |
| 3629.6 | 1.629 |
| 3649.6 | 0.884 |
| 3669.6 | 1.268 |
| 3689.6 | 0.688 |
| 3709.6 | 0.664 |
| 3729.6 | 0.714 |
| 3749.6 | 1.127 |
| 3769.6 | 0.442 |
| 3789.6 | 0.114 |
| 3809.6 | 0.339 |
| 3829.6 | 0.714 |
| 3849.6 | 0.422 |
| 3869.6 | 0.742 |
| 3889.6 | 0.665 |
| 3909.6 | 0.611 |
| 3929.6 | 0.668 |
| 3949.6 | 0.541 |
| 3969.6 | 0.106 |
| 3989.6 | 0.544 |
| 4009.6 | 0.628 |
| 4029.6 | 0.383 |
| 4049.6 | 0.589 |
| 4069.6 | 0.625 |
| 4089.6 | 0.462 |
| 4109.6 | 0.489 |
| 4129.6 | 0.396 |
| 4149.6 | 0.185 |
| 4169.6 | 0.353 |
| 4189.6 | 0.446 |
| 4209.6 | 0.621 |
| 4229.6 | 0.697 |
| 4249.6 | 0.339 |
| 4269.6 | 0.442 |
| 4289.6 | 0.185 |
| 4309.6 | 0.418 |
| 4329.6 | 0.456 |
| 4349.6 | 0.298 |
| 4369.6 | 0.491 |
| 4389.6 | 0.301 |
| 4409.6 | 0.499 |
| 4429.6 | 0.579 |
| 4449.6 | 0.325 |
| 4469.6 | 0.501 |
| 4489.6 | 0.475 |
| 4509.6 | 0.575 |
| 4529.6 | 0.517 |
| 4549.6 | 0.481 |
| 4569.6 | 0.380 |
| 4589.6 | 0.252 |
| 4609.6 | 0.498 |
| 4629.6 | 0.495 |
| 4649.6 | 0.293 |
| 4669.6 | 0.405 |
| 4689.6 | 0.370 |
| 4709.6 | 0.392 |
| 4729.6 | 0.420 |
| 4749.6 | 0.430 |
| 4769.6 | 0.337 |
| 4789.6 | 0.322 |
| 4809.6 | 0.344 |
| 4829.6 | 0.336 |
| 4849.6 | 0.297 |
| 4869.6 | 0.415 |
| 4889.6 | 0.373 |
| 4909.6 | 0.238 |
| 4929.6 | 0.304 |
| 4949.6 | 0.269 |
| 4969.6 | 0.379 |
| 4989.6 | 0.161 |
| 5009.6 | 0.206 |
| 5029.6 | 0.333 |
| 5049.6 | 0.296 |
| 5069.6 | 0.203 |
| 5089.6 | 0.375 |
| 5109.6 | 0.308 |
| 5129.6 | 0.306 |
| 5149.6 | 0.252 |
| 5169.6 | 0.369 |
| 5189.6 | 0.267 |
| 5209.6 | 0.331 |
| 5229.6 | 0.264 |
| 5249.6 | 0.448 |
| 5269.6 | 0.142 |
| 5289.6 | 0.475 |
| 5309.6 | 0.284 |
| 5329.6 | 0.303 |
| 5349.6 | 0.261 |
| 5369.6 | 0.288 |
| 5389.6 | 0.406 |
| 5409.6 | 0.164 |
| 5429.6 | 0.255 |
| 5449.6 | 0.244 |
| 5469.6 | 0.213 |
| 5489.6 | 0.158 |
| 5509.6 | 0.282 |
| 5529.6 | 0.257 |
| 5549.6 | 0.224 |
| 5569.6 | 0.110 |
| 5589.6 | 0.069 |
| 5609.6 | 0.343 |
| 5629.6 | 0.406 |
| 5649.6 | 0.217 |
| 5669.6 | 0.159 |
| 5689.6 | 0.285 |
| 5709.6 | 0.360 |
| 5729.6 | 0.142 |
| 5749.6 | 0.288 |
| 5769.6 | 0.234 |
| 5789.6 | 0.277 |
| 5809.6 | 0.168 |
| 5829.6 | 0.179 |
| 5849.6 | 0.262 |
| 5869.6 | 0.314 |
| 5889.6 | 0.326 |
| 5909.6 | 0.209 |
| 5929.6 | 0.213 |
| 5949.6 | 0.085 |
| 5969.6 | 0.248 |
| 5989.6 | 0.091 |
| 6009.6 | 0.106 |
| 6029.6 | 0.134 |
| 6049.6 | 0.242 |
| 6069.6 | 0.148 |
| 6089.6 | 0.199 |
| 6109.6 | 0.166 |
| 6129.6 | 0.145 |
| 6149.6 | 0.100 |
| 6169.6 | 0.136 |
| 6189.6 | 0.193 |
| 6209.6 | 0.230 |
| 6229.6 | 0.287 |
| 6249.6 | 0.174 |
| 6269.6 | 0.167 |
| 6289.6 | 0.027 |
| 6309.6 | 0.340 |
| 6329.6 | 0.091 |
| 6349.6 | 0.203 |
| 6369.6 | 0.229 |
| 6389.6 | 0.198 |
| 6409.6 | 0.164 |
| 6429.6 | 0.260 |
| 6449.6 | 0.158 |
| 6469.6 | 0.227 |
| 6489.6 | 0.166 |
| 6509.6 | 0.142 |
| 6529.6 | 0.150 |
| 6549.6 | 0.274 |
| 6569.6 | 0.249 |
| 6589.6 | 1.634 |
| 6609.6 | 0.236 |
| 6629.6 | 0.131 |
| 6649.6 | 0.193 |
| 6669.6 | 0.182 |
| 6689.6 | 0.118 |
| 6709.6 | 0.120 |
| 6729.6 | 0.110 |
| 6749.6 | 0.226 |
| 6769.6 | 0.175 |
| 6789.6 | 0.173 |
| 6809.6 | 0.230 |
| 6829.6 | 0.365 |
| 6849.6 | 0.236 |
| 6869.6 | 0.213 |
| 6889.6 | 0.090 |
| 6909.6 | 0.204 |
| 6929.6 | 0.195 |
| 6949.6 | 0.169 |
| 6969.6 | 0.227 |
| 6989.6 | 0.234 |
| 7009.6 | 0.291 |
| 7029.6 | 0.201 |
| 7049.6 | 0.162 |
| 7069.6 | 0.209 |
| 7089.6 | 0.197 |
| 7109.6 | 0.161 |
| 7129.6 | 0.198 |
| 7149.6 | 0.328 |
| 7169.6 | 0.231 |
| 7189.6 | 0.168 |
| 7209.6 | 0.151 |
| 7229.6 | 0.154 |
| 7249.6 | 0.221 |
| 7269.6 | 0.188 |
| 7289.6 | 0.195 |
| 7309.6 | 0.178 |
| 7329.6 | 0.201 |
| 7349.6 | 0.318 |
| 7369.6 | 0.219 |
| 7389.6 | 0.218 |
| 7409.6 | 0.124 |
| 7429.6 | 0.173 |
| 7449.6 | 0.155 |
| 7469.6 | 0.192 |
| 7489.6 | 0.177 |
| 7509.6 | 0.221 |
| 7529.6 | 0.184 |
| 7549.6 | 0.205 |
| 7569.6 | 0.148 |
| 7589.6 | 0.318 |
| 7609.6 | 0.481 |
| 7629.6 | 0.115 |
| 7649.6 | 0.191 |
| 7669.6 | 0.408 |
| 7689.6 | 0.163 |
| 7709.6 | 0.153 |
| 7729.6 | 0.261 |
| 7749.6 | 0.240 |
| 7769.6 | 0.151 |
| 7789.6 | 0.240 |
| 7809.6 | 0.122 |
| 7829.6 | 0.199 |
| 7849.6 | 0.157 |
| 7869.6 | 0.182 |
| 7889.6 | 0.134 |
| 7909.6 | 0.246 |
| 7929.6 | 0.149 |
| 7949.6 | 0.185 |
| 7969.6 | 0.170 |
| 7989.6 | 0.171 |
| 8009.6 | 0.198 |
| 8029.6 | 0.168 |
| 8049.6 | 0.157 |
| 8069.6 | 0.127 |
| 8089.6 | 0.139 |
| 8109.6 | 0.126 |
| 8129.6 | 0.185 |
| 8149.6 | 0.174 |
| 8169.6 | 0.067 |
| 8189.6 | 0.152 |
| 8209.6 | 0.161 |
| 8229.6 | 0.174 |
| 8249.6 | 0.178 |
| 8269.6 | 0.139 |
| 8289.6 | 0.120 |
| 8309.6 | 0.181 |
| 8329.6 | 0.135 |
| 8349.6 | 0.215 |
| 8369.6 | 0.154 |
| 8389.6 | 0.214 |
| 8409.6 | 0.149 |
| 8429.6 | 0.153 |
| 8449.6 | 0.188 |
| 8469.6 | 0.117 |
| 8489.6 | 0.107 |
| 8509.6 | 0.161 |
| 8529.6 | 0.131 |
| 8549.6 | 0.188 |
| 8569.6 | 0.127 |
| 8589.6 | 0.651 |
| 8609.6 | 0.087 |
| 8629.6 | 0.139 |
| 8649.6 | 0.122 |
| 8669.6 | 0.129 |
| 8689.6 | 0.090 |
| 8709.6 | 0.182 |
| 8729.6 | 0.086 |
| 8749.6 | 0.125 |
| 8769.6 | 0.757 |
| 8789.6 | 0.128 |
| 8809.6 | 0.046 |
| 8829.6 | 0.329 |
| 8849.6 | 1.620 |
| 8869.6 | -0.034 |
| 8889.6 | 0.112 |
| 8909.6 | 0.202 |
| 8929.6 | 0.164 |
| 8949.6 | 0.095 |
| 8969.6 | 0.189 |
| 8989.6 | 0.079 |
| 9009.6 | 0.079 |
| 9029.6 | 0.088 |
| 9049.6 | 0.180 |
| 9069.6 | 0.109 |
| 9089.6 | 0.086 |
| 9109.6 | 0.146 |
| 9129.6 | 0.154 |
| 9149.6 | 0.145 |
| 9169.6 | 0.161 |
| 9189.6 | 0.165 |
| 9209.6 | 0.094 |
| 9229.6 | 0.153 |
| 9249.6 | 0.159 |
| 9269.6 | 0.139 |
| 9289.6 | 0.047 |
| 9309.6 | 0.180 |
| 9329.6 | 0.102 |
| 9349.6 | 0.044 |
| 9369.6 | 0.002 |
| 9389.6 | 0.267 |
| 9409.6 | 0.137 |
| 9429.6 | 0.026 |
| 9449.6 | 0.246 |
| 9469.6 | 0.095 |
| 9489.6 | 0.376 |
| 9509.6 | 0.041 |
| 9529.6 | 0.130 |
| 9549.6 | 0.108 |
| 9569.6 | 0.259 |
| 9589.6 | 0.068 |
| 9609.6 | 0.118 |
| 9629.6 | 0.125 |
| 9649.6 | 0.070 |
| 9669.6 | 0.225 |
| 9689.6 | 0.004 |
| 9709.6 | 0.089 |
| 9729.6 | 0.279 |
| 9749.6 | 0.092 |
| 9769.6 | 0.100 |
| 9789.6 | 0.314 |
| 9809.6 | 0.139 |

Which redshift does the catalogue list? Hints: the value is 0.77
